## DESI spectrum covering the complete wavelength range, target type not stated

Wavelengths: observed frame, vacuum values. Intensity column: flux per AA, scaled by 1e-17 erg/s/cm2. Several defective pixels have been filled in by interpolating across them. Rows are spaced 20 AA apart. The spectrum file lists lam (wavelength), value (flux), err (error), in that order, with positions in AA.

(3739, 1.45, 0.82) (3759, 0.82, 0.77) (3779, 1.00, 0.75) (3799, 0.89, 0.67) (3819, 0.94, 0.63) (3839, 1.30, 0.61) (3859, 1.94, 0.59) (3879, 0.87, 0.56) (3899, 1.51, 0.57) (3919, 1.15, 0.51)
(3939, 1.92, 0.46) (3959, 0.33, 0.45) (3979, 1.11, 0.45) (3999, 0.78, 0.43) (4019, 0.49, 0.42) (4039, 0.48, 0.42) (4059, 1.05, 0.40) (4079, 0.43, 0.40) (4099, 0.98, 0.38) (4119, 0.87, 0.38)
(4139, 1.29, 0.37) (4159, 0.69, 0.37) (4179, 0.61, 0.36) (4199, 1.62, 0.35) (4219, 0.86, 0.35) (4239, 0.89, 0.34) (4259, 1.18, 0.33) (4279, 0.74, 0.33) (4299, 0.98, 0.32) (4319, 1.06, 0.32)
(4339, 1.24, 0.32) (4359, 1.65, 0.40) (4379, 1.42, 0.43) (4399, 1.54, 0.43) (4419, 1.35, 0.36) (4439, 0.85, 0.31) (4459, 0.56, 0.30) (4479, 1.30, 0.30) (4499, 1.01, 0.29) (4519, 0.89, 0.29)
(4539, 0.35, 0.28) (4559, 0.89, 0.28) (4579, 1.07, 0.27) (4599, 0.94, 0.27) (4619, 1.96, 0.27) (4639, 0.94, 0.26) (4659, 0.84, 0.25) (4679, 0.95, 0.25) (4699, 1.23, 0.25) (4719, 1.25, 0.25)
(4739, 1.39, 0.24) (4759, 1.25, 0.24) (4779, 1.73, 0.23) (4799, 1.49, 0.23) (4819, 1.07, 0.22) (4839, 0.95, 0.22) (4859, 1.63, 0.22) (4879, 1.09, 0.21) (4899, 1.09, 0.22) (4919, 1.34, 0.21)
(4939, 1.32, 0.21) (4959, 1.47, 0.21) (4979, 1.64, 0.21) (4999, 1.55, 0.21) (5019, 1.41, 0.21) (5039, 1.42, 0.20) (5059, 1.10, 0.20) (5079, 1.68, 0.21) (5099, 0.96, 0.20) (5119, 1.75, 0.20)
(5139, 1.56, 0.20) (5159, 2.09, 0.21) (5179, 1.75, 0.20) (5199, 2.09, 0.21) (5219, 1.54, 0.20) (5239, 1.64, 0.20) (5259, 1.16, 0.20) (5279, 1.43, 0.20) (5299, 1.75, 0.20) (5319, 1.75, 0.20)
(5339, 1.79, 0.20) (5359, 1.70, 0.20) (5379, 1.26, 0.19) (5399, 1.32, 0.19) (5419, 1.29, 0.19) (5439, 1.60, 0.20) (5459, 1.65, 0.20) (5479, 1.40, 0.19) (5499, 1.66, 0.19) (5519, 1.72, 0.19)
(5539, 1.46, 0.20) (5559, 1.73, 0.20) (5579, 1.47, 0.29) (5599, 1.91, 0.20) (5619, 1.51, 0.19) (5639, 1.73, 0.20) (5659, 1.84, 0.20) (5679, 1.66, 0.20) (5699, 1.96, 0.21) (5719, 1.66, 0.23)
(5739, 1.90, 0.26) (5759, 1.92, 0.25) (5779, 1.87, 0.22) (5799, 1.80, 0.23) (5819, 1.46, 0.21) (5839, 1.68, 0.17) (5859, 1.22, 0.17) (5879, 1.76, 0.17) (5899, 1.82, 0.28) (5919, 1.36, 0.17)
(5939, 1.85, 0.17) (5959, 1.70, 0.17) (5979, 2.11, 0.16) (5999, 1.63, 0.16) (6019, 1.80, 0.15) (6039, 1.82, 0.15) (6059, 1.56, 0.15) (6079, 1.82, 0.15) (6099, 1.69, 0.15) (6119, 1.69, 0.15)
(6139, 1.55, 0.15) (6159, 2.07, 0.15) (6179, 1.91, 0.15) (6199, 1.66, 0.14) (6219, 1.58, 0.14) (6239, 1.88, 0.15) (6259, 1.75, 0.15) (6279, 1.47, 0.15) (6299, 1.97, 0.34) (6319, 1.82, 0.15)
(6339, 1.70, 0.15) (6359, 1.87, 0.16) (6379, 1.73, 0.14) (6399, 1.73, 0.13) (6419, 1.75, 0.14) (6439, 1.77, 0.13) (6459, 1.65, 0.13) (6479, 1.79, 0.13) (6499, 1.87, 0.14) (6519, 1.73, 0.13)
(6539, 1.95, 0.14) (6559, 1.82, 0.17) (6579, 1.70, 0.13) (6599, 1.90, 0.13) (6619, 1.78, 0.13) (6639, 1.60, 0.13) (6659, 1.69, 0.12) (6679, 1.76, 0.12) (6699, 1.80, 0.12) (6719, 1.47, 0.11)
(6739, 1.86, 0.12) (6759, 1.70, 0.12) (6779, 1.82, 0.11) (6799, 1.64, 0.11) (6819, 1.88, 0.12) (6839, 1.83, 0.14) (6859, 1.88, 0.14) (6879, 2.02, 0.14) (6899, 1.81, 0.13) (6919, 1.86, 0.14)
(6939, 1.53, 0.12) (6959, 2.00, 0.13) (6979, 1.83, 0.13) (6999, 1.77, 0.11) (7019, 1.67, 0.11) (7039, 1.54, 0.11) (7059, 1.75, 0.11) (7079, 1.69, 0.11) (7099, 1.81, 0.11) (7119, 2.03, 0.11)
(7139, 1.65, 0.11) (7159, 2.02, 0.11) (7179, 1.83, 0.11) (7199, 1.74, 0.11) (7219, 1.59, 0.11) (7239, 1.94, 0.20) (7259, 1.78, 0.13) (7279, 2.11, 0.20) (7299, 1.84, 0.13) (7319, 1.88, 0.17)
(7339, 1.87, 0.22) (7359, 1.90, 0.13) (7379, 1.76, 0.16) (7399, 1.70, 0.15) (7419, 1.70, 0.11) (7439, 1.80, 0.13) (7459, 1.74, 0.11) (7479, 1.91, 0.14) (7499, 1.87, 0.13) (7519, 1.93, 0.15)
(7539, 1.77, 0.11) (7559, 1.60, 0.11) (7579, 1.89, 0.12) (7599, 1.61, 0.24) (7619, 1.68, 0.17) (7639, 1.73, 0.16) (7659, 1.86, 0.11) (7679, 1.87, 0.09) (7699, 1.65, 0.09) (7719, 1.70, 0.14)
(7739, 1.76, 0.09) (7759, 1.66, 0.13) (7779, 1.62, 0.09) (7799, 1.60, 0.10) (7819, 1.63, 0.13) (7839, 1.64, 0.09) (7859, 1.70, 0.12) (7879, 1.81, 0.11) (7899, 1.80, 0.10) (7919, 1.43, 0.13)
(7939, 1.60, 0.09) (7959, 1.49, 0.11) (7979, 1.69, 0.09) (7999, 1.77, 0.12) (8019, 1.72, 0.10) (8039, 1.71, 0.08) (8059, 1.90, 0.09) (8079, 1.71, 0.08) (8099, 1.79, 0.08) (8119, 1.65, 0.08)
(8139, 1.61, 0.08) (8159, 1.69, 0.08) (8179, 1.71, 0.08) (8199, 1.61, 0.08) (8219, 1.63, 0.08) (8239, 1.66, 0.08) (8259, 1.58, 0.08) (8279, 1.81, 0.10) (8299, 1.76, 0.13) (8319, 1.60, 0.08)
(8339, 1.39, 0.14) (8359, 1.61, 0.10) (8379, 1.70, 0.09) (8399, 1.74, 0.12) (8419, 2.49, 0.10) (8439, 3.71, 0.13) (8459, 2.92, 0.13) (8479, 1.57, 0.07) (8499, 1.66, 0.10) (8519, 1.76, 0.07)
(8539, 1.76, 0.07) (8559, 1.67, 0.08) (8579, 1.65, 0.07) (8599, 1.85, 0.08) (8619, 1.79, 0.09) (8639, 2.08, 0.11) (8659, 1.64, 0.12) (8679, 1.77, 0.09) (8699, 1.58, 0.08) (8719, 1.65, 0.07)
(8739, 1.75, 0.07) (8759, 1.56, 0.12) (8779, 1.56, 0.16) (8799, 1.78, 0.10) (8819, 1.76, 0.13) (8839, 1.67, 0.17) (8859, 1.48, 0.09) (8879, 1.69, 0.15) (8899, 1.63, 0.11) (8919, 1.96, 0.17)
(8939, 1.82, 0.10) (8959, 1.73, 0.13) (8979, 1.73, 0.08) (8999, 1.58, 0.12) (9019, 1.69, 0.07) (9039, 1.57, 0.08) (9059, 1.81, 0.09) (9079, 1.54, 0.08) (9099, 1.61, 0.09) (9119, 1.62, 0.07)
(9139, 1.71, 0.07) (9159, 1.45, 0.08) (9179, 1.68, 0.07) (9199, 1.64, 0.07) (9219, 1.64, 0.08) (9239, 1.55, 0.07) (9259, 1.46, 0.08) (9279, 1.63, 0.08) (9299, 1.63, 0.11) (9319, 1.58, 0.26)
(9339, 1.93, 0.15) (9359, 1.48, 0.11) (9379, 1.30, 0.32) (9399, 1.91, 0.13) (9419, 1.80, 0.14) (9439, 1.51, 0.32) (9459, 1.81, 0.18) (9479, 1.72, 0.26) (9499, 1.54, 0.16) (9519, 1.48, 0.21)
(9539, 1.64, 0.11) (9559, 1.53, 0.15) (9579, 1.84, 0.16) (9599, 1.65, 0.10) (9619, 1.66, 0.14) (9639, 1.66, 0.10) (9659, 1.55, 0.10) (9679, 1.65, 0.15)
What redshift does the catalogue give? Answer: 0.284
